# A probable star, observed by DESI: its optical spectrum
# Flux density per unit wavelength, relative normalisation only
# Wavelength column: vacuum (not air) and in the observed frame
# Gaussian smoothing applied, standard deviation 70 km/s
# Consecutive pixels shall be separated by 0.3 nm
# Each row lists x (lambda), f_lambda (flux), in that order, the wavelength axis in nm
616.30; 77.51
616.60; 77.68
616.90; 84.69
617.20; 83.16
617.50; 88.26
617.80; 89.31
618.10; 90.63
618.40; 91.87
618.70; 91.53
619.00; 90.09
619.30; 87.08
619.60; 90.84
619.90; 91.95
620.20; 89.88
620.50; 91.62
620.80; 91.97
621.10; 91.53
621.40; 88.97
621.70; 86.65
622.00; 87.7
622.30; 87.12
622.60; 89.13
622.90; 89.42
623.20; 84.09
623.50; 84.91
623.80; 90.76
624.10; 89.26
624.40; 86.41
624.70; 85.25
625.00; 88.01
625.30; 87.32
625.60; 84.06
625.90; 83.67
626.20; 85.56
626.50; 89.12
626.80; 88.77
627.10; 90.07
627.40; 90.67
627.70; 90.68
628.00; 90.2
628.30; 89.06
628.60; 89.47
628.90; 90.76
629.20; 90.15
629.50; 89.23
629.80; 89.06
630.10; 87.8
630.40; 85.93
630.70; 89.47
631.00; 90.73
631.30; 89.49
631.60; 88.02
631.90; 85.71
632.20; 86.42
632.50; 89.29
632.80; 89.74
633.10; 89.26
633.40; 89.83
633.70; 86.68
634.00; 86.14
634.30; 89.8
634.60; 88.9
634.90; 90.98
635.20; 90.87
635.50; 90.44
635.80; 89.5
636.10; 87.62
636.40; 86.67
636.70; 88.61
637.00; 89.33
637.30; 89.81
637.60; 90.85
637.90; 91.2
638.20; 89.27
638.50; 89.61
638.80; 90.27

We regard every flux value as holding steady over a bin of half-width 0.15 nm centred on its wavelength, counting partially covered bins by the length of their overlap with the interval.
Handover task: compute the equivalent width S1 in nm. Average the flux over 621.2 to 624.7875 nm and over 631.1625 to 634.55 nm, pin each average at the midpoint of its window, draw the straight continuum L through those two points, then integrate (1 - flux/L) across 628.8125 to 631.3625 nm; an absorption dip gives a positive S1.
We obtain -0.03 nm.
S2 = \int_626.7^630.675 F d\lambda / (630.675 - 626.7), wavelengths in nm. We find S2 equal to 89.4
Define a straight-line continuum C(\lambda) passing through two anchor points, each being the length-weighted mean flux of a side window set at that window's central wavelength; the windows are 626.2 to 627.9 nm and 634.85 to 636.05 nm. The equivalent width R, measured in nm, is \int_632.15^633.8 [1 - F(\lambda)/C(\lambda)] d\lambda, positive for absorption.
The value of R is 0.023 nm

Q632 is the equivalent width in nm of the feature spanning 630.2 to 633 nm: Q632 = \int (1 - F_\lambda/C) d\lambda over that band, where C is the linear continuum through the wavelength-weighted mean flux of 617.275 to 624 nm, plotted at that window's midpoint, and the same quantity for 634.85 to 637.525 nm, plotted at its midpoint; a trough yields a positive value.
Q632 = 0.03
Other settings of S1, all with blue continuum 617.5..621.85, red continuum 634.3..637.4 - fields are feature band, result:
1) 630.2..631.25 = 0.01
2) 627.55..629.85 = 0.00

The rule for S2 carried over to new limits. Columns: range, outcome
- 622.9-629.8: 88.1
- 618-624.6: 89.2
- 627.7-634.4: 88.8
